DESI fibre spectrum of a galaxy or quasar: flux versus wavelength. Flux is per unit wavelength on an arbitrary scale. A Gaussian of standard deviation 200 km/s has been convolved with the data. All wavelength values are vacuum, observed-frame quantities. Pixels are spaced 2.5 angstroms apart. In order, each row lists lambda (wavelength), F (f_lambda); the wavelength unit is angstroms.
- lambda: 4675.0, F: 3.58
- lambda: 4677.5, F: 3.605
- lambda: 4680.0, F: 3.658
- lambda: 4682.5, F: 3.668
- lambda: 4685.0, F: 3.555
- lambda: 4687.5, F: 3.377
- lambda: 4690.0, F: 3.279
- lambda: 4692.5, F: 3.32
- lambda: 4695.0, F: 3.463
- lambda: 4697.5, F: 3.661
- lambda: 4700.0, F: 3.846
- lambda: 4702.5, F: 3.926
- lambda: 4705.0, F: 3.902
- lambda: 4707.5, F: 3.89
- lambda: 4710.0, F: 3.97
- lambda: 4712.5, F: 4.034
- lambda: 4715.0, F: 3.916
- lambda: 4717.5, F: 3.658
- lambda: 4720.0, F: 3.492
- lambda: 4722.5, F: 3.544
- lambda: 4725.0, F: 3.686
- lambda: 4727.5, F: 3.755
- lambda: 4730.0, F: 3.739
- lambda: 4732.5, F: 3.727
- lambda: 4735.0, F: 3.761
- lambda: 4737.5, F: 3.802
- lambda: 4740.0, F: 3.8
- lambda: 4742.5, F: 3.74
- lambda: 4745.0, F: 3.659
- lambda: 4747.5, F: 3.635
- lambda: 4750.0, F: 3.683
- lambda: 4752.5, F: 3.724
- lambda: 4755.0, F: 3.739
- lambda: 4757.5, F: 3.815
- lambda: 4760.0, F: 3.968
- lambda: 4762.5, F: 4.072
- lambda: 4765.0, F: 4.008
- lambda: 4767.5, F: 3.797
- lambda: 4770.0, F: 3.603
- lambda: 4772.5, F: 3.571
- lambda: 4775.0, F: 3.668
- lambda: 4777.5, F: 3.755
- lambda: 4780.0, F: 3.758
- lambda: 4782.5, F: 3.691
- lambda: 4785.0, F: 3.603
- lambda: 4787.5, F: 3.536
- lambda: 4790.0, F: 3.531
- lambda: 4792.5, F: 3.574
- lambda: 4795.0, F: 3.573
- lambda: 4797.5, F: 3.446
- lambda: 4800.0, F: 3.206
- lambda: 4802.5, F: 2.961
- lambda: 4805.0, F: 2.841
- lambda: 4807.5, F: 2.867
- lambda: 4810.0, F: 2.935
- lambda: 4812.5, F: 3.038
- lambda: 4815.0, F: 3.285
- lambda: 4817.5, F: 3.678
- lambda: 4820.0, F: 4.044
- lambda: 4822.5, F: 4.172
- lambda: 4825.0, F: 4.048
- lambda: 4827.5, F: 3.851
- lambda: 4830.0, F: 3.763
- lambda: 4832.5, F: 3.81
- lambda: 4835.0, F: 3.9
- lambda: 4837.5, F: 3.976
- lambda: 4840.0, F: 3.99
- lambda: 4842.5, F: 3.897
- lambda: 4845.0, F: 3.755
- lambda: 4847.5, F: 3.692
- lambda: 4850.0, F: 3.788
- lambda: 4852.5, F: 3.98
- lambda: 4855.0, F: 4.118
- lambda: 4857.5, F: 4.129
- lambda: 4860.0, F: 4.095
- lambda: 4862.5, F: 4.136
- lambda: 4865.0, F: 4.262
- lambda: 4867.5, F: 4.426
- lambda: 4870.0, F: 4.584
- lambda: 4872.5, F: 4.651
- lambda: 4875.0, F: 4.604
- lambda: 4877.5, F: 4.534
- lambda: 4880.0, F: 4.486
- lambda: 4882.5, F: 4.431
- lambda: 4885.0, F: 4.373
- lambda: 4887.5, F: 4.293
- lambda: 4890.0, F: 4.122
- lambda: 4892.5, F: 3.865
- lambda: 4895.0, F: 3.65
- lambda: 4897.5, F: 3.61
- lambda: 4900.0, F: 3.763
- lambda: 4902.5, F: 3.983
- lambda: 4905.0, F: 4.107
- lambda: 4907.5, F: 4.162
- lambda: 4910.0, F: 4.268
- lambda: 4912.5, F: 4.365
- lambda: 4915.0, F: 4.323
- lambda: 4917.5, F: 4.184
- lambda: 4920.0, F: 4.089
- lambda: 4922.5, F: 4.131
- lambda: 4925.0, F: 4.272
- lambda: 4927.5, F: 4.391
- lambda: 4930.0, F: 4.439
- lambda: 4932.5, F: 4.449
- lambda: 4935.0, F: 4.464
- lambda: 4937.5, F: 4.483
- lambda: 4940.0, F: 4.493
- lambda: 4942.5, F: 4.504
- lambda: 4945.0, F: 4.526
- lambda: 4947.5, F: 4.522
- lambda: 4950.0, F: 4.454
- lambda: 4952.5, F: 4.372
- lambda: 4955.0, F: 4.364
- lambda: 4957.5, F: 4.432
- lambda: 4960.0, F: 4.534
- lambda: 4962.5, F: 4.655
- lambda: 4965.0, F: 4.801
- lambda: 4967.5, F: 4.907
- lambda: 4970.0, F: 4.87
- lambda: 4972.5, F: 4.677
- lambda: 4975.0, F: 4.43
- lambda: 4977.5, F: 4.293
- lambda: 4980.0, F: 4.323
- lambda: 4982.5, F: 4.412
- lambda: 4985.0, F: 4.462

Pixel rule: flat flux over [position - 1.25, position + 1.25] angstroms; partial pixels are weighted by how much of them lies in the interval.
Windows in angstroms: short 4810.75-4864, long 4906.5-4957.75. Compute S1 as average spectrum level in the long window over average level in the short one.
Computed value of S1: 1.13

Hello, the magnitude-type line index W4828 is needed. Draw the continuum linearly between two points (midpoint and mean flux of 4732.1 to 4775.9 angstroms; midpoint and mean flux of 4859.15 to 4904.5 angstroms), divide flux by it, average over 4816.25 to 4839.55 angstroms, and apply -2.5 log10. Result 0.029 mag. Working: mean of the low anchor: 3.77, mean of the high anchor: 4.21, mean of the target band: 3.92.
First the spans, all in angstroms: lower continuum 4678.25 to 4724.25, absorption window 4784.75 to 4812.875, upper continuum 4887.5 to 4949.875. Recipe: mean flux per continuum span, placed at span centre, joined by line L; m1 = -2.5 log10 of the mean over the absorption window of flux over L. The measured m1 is 0.20 mag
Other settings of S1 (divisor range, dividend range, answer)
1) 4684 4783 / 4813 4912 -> 1.09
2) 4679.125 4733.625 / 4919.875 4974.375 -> 1.22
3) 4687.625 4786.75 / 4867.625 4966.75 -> 1.16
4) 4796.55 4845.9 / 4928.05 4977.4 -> 1.27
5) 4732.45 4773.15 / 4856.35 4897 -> 1.13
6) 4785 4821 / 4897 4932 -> 1.25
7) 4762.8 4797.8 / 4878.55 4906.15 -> 1.11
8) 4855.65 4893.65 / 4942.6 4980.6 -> 1.05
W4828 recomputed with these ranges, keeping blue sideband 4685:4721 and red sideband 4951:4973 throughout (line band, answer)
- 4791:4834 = 0.175 mag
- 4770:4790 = 0.092 mag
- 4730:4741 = 0.011 mag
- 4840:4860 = 0.078 mag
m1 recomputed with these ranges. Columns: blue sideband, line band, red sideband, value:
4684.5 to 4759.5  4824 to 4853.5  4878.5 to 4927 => 0.03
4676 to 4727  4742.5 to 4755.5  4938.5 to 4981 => 0.04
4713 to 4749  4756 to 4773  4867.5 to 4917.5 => -0.01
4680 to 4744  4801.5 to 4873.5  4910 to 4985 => 0.08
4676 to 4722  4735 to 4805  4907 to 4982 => 0.07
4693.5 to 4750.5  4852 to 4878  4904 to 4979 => -0.03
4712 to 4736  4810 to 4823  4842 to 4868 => 0.11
